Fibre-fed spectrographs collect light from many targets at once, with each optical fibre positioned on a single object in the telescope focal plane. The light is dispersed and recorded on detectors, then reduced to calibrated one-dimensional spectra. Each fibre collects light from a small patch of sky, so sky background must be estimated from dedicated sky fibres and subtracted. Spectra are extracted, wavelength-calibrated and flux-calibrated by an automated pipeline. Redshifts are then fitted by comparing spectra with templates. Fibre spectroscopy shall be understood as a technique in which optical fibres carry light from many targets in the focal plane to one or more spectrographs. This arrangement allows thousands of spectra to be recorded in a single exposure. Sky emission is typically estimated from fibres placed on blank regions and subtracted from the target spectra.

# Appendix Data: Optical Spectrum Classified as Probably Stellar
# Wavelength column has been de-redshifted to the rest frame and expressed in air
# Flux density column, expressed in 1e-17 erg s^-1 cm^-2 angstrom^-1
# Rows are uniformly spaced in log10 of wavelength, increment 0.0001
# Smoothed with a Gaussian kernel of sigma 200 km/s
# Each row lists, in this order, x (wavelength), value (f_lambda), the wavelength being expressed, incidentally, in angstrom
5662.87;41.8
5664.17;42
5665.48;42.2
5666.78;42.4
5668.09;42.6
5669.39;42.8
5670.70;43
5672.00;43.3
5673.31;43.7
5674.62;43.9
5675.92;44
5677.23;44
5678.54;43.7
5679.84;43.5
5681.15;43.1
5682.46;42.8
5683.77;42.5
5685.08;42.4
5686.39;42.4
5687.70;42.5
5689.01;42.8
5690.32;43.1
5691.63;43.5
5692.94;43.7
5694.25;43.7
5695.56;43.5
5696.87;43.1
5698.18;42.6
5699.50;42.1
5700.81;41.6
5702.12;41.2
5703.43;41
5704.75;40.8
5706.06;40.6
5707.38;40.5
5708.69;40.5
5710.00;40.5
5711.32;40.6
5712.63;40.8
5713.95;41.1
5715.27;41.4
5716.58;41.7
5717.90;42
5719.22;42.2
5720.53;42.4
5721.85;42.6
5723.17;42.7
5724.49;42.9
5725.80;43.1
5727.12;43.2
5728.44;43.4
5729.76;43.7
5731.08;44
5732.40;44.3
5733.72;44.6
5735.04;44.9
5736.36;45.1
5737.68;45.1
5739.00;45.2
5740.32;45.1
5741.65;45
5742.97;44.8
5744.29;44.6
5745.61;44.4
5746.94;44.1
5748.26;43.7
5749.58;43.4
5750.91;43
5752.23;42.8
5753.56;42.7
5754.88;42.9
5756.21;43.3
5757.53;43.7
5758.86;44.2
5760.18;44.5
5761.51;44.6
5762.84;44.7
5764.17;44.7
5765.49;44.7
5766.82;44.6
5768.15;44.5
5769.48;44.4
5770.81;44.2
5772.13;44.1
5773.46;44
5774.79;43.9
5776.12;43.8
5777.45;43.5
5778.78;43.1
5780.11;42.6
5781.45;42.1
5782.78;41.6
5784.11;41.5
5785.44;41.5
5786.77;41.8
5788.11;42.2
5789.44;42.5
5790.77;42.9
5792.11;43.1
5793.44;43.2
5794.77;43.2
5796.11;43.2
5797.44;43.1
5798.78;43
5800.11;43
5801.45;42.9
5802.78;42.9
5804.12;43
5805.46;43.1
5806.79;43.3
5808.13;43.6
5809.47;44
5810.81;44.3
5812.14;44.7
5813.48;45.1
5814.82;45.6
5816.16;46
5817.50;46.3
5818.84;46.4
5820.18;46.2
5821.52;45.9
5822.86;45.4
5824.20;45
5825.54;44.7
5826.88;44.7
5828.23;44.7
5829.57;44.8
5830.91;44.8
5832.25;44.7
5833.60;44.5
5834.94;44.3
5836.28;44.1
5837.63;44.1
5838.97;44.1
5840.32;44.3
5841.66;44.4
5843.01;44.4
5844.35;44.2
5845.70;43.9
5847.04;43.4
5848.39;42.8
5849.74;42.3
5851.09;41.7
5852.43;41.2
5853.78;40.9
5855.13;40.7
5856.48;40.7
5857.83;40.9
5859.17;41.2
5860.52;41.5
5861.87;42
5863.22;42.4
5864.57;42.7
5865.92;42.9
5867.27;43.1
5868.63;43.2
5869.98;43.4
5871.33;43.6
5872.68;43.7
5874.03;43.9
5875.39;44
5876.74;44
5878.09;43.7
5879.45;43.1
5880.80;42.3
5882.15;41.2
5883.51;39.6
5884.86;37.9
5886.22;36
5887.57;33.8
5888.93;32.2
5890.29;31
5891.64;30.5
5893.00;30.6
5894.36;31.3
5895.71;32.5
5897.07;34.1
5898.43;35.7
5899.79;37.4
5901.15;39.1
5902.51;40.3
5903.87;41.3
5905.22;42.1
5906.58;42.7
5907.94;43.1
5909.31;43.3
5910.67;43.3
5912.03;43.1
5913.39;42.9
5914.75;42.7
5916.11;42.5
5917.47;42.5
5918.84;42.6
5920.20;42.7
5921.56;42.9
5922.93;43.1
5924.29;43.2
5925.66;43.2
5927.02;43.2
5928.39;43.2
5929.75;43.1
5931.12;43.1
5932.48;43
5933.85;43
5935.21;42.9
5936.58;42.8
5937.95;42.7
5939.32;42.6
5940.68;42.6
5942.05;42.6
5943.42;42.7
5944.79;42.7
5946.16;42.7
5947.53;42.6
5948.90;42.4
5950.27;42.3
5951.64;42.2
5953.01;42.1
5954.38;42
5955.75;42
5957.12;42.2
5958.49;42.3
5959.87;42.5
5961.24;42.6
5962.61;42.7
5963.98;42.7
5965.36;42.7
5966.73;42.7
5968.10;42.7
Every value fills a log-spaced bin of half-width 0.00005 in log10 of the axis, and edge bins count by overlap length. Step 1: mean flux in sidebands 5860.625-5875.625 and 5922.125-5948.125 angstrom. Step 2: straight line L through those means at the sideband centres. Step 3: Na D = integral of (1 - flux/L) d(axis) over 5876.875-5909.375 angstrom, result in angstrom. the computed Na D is 4.0 angstrom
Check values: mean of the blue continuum 43.1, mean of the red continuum 42.9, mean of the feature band 37.7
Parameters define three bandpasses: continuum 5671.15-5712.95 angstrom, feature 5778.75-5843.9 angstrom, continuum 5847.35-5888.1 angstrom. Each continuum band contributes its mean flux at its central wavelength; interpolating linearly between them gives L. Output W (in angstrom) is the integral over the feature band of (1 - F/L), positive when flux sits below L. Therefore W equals -3.00 angstrom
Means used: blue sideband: 42.5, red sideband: 41.7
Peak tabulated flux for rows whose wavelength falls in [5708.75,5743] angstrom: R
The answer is 45.2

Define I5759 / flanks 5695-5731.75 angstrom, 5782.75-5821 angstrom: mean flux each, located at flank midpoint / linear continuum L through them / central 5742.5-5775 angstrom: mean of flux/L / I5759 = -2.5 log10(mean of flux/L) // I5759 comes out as -0.03 mag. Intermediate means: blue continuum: 42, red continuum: 43.6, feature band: 44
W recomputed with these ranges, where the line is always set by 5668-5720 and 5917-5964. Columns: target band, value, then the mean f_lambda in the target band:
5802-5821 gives -0.9 angstrom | 44.6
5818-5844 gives -1.4 angstrom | 44.8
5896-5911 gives 0.9 angstrom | 39.9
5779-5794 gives 0.1 angstrom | 42.3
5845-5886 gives 0.4 angstrom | 42.2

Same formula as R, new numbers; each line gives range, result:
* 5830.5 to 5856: 44.8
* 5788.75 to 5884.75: 46.4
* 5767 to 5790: 44.5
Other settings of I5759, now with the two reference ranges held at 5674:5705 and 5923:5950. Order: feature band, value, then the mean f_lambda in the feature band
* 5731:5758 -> -0.03 mag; 44.1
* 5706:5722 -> 0.04 mag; 41.3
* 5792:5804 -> -0.01 mag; 43.1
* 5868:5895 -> 0.10 mag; 38.9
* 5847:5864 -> 0.03 mag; 41.6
